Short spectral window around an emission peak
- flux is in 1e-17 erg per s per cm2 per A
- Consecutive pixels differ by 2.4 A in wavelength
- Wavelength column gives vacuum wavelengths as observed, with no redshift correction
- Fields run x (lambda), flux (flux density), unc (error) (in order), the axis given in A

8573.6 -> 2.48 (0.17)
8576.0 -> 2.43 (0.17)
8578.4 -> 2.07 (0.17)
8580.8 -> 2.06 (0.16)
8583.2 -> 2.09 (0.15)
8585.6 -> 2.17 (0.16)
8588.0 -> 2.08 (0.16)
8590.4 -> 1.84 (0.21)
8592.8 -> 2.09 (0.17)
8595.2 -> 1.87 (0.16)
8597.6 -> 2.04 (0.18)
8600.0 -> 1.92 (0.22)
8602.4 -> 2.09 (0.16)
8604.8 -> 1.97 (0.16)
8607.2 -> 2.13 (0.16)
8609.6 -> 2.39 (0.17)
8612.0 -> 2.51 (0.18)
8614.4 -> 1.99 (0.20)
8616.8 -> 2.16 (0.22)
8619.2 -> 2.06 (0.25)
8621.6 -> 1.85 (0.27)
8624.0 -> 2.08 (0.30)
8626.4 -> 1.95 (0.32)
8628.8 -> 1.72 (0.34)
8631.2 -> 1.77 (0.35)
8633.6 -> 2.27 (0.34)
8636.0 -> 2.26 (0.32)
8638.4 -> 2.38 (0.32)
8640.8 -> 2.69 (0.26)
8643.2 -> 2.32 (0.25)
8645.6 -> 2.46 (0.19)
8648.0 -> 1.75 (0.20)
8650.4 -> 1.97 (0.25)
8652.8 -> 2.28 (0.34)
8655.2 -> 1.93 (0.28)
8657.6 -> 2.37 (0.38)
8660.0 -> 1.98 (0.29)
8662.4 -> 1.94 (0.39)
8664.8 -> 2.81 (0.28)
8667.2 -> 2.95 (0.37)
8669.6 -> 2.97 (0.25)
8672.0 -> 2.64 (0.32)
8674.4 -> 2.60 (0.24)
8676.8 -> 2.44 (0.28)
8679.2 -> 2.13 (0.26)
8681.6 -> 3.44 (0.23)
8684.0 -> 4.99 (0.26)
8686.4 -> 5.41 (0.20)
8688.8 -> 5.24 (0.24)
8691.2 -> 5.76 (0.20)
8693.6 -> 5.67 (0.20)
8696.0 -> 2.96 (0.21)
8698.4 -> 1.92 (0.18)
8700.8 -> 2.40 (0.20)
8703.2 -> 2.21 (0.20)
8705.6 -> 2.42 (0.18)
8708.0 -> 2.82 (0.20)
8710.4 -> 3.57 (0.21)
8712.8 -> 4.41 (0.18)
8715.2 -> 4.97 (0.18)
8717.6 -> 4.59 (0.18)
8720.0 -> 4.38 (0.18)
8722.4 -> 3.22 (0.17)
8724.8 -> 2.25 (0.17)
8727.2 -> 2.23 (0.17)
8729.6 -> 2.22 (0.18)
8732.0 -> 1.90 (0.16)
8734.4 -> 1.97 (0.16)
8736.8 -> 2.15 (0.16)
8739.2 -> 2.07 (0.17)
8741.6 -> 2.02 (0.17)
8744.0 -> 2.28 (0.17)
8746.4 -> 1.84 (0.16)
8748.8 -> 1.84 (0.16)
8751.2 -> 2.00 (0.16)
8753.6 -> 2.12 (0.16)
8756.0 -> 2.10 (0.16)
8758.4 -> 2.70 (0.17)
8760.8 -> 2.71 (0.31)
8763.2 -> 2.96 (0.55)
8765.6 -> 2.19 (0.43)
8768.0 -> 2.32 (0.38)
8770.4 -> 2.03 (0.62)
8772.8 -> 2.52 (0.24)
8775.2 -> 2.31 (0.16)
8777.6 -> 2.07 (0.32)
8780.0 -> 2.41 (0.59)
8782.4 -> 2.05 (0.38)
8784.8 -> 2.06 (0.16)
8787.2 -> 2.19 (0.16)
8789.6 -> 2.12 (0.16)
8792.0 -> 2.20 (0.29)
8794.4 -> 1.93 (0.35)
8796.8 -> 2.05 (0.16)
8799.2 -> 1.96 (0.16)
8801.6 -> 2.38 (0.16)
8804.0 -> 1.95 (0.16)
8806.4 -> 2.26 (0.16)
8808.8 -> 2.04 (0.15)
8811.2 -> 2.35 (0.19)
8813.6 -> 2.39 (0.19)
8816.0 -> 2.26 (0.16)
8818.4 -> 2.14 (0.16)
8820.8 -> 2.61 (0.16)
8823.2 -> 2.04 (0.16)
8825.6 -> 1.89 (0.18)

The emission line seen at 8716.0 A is [N II]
